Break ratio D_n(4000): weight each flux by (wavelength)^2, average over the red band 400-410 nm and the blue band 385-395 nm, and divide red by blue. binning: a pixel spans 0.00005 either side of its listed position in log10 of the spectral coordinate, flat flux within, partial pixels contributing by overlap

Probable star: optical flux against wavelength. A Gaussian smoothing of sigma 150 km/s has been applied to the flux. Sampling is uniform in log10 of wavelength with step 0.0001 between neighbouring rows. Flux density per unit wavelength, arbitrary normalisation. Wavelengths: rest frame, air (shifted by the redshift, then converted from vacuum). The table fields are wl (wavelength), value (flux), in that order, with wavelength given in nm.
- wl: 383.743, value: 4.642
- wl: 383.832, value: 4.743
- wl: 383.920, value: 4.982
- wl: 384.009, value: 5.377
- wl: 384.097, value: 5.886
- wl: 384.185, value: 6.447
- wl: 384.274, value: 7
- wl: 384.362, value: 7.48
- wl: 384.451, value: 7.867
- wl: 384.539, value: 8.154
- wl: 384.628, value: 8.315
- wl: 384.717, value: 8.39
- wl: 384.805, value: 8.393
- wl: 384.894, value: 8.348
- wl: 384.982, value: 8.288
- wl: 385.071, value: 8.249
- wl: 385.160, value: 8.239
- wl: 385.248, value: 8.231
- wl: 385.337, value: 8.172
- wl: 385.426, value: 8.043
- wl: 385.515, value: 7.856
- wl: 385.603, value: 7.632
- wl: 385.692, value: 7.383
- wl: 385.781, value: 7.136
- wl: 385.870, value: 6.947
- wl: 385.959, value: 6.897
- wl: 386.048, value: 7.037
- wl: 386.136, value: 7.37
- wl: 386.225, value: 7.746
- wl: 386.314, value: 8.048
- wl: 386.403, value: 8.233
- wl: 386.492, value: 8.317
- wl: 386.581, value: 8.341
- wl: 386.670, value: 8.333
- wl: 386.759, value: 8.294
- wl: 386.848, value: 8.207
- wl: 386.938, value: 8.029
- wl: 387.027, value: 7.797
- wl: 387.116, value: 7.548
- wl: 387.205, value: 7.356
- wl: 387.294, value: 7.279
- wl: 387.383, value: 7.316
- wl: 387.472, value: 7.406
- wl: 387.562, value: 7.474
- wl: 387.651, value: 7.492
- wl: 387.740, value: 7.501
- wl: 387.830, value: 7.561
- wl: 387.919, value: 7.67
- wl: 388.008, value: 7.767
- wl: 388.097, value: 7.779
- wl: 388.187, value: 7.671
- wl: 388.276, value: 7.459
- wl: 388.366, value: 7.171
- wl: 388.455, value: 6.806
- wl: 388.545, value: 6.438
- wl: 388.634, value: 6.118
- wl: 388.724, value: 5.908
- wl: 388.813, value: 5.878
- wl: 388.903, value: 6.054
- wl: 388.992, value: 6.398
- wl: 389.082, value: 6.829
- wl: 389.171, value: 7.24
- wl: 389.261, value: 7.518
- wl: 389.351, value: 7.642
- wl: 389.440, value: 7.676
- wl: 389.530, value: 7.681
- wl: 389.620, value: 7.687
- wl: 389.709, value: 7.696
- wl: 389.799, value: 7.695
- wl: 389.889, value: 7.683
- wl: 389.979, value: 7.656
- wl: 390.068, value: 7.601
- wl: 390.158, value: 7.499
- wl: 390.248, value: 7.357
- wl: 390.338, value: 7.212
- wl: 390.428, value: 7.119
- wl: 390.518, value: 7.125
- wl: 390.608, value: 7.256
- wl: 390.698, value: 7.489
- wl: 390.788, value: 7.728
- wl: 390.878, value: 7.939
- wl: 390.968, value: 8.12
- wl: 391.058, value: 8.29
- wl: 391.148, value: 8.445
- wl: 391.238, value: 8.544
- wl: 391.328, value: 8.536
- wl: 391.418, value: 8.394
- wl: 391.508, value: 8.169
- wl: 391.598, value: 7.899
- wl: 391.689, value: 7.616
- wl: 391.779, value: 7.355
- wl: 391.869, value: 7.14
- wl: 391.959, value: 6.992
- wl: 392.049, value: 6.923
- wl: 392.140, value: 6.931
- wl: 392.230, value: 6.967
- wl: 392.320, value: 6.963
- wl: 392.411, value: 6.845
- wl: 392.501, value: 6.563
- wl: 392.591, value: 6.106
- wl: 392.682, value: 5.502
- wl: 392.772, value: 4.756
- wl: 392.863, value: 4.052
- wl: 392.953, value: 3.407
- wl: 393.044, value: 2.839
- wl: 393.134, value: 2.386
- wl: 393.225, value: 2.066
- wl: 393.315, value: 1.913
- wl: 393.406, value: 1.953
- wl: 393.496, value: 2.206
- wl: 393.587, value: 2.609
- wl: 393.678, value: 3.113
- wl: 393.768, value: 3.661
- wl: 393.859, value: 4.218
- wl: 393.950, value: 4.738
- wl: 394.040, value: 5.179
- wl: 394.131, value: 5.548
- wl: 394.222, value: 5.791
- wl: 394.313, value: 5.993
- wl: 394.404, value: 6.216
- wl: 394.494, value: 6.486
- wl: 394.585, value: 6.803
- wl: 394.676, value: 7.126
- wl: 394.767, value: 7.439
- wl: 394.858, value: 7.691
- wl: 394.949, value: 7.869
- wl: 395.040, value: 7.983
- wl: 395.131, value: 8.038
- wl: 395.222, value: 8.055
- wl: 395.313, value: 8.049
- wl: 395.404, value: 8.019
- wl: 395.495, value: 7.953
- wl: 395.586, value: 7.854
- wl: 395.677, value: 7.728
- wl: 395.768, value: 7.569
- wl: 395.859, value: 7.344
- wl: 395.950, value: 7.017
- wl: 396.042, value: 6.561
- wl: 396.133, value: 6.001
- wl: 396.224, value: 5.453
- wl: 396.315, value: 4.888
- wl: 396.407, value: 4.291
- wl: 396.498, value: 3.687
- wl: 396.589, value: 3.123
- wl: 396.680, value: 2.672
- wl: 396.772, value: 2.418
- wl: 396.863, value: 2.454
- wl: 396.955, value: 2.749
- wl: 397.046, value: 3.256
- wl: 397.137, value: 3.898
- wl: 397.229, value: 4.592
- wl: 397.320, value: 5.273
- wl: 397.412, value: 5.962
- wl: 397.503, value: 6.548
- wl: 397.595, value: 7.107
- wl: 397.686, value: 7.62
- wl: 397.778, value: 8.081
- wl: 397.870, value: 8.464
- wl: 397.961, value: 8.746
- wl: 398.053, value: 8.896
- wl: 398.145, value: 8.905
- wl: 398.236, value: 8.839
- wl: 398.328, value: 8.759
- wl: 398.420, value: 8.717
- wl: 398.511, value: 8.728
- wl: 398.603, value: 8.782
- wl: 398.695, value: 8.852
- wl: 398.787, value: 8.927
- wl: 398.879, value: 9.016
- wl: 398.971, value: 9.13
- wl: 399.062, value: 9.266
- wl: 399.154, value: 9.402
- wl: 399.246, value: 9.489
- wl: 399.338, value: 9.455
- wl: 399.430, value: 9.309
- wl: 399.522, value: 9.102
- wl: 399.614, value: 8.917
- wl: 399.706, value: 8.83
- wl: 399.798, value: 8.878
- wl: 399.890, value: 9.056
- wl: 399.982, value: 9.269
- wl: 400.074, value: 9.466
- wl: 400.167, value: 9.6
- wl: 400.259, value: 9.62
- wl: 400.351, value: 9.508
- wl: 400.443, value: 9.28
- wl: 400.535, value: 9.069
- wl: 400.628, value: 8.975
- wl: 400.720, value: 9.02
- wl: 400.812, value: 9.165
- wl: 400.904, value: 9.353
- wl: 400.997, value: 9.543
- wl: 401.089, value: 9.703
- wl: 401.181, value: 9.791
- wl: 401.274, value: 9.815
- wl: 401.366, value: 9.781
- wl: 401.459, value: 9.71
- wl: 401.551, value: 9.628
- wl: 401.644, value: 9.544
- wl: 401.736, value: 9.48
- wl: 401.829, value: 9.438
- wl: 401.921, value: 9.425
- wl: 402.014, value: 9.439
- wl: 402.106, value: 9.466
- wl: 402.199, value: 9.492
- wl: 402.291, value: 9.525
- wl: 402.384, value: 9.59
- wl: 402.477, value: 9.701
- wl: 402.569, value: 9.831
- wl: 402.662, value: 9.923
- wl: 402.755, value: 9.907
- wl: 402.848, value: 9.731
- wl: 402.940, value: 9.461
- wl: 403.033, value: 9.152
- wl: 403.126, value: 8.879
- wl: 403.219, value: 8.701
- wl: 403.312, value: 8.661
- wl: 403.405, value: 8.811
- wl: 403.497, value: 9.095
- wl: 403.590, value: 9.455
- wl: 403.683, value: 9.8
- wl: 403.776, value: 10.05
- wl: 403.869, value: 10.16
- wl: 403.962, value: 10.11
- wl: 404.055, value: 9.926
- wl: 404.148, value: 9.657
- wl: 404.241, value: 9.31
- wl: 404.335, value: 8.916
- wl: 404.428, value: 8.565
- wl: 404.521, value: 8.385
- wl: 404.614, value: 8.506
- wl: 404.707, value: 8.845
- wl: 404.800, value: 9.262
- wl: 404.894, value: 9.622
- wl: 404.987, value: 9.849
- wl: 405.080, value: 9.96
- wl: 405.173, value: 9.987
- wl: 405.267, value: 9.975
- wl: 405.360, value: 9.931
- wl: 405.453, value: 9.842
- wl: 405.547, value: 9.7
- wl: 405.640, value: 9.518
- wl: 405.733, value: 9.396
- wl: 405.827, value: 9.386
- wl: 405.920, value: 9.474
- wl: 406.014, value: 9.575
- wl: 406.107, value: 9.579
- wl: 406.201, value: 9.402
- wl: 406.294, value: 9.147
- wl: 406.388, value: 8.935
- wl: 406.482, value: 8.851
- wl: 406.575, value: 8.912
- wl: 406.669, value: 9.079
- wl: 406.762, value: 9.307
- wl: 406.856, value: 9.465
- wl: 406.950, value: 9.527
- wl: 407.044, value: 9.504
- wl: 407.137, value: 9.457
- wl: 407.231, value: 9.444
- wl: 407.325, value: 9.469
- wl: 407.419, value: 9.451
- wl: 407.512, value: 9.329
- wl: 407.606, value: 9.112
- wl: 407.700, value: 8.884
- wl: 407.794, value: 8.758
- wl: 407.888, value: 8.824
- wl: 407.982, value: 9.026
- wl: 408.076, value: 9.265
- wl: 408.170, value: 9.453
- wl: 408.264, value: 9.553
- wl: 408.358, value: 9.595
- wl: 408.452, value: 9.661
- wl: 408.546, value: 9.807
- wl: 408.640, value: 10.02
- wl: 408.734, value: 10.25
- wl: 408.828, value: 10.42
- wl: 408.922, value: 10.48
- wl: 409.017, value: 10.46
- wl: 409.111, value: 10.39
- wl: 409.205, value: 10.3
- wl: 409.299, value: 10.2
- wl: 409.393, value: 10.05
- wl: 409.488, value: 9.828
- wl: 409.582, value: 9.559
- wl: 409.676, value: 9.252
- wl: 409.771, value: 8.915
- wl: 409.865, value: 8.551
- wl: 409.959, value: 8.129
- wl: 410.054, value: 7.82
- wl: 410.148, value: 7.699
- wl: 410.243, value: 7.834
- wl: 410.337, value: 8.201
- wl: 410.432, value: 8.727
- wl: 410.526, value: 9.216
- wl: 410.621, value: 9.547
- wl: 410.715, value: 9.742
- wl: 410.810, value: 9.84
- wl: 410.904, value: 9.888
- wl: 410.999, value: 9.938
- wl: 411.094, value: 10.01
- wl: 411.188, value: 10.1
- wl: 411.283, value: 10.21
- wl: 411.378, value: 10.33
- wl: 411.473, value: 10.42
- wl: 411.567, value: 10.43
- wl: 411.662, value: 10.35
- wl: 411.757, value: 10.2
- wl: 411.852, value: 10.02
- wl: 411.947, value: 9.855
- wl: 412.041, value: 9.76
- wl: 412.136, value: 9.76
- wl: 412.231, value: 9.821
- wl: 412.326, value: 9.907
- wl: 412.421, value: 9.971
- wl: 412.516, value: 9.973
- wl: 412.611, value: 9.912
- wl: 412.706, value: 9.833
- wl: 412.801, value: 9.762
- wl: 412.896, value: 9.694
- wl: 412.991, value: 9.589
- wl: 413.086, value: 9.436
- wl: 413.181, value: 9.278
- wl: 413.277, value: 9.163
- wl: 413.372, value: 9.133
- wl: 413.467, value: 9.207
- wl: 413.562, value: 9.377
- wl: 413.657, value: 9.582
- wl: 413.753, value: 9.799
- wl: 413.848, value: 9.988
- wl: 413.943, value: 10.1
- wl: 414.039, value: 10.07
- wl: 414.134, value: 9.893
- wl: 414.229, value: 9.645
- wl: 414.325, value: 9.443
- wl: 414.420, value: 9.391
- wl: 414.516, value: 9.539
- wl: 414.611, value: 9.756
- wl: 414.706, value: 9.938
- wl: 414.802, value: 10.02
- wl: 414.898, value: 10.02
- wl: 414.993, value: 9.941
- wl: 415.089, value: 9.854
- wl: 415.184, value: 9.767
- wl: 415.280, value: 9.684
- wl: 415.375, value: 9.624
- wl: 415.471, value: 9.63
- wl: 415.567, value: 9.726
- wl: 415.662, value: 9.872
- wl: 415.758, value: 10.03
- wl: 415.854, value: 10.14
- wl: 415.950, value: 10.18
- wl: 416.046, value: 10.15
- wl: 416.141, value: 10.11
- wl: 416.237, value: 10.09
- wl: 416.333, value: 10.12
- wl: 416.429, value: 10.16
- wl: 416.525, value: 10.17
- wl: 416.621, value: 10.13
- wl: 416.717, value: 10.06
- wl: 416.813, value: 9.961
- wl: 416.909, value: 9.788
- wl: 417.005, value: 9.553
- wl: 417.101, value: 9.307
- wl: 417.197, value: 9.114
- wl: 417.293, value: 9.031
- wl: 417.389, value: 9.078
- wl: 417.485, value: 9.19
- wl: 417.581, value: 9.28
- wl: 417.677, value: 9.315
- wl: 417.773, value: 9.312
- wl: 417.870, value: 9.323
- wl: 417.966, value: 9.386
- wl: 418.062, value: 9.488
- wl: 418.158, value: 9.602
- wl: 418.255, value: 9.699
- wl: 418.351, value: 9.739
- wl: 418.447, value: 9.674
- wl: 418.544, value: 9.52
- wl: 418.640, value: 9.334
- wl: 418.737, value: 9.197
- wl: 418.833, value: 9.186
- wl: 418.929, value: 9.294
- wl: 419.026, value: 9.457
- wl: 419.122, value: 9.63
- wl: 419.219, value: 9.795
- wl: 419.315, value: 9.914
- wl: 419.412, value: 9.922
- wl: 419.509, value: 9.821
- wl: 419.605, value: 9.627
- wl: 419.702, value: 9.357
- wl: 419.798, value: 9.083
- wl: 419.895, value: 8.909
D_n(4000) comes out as 1.5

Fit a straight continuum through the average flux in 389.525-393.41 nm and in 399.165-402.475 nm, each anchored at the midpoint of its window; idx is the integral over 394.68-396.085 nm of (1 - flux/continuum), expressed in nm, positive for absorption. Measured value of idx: 0.03 nm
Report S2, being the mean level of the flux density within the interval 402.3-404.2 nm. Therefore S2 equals 9.53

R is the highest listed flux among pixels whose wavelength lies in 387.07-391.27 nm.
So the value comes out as 8.544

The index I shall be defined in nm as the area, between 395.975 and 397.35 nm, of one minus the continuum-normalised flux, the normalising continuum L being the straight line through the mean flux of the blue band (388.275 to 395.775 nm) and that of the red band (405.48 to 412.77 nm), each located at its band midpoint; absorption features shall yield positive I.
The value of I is 0.60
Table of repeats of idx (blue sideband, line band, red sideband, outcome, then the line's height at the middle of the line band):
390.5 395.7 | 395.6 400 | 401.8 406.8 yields 0.31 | 7.6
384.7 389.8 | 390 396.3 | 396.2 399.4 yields 0.63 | 7.12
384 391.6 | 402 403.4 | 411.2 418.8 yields -0.10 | 8.76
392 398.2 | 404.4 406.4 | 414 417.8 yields -0.45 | 7.7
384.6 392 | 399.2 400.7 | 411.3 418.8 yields -0.12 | 8.53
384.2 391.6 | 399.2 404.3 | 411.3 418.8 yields -0.43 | 8.7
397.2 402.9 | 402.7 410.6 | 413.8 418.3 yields -0.06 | 9.3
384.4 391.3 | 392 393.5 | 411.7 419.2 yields 0.62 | 7.97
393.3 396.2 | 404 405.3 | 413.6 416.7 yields -0.23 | 7.95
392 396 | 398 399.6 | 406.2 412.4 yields -0.48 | 6.96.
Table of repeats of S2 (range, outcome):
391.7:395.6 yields 5.73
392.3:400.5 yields 6.61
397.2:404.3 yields 9.07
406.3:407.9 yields 9.2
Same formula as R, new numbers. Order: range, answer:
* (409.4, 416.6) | 10.43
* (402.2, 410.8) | 10.48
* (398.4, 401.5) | 9.815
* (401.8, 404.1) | 10.16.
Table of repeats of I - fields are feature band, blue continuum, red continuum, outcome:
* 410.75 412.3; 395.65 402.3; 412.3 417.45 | -0.114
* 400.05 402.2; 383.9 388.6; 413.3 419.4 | -0.214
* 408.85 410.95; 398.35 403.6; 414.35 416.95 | 0.079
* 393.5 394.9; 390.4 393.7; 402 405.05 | 0.275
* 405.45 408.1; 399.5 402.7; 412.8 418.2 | 0.067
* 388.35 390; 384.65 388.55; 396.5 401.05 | 0.153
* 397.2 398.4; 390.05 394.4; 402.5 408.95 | -0.024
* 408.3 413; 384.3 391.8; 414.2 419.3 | -0.229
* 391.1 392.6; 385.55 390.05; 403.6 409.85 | 0.076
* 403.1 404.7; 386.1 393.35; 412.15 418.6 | -0.133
